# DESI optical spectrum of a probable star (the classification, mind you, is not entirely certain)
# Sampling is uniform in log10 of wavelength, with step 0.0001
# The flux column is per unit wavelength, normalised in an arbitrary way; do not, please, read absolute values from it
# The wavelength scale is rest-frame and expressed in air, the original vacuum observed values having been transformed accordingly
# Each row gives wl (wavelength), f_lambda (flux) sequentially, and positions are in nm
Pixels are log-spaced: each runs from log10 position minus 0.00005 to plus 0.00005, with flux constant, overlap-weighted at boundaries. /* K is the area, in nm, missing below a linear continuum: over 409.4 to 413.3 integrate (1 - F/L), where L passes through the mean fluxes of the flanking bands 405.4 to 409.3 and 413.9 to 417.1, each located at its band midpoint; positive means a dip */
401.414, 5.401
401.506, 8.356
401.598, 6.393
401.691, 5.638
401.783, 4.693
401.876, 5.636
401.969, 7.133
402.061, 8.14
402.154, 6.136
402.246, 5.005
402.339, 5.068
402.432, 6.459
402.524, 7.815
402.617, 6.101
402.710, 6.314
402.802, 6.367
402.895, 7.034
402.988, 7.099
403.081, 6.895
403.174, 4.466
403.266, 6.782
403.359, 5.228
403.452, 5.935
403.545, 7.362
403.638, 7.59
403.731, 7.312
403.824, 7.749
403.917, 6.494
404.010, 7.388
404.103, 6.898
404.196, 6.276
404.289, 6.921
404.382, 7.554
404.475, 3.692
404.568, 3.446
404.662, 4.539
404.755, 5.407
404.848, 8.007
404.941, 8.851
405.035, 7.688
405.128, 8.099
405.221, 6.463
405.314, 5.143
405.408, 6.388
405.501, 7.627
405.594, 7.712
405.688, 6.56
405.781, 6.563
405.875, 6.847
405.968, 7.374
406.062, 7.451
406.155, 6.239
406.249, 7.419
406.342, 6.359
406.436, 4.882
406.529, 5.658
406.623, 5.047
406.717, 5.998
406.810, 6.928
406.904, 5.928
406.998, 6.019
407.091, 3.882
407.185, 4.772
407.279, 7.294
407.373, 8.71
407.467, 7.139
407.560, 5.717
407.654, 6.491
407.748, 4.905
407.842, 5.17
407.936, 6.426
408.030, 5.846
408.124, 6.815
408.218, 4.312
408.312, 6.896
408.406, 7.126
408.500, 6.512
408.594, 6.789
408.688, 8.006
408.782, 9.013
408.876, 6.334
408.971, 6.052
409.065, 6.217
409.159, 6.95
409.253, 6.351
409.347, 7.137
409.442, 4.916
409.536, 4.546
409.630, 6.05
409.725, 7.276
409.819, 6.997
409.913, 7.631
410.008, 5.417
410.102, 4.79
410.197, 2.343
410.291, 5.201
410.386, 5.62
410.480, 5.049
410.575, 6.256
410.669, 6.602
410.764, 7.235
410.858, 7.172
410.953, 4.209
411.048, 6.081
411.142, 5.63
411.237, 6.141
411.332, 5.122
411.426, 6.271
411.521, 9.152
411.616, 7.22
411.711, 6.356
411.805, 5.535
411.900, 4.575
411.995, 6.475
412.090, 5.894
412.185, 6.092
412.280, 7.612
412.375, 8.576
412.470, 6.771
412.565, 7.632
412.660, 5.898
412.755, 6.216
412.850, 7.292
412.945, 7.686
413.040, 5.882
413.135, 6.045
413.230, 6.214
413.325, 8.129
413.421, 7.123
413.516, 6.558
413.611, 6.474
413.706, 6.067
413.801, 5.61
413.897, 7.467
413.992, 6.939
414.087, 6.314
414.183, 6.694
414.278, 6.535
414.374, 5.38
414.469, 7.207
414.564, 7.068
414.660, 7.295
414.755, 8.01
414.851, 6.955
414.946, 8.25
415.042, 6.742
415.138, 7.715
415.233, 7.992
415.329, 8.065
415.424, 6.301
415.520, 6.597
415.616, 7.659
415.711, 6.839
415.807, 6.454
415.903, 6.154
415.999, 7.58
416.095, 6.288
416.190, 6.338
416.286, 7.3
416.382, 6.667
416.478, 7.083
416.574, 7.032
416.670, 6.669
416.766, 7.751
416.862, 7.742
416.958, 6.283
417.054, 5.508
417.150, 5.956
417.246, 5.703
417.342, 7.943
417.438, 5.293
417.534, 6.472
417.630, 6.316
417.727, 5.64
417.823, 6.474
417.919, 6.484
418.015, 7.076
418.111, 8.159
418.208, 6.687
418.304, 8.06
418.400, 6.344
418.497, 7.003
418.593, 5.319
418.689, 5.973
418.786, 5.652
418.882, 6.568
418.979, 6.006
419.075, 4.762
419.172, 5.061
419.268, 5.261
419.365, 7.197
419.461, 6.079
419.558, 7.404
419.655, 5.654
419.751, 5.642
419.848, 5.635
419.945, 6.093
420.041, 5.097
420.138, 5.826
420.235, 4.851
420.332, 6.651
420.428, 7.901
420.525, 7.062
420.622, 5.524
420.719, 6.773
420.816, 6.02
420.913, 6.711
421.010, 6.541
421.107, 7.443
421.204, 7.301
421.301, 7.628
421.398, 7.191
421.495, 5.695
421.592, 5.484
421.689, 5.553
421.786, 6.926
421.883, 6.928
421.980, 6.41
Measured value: 0.29 nm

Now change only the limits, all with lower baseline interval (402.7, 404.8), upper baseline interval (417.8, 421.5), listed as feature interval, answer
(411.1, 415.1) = -0.220 nm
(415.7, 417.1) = -0.090 nm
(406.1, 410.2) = 0.071 nm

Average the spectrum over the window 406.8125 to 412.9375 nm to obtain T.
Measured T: 6.27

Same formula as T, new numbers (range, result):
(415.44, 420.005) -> 6.46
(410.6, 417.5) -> 6.71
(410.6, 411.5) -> 6.15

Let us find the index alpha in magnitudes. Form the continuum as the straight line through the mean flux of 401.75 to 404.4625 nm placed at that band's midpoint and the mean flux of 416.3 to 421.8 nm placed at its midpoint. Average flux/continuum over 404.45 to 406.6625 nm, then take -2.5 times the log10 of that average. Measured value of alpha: 0.01 mag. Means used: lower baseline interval 6.52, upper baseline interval 6.4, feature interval 6.42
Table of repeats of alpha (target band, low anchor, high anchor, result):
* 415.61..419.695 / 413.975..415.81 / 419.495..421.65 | 0.04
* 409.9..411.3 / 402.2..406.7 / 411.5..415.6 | 0.19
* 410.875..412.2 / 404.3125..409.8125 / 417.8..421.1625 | 0.05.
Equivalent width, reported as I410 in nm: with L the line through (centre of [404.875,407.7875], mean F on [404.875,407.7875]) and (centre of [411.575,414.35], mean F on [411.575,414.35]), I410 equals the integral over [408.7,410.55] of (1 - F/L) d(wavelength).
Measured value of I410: 0.15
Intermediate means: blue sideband 6.53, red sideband 6.6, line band 6.03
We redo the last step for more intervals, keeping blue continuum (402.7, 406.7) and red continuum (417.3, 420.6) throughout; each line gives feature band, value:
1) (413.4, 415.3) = -0.171 nm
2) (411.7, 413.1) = -0.038 nm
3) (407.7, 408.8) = 0.009 nm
